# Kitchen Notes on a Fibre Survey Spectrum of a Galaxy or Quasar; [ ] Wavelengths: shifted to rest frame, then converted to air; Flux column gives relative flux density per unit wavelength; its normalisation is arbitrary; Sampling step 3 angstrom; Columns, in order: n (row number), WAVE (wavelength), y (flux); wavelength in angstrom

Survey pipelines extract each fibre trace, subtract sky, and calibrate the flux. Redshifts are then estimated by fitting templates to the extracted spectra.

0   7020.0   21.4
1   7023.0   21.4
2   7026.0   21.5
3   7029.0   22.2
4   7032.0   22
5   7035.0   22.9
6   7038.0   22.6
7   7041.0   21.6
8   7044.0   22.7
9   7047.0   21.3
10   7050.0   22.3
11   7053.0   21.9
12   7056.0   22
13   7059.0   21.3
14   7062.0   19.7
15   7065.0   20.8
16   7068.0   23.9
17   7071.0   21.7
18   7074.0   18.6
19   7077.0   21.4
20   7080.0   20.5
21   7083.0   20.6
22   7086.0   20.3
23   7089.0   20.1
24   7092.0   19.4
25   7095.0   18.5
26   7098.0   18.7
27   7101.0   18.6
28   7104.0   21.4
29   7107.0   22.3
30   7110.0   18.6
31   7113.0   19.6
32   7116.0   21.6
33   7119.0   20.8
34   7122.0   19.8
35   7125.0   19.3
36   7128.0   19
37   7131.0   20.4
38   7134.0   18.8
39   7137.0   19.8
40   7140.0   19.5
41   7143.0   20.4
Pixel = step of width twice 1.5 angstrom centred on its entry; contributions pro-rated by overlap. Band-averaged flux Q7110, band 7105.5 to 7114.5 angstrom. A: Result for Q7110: 20.2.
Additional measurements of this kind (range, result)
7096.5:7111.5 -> 19.9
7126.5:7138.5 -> 19.5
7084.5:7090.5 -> 20.2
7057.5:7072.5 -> 21.5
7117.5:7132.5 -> 19.9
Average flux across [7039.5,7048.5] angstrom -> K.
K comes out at 21.9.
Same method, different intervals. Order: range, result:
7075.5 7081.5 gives 20.9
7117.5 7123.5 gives 20.3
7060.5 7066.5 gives 20.2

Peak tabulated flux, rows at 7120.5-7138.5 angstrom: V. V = 20.4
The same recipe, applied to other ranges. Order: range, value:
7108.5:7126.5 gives 21.6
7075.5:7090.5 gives 21.4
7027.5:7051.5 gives 22.9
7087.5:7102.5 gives 20.1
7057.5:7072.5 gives 23.9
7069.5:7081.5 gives 21.7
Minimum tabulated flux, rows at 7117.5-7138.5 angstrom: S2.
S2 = 18.8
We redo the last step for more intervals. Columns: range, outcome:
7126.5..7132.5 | 19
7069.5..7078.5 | 18.6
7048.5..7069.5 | 19.7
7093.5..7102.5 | 18.5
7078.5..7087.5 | 20.3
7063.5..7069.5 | 20.8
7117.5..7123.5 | 19.8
